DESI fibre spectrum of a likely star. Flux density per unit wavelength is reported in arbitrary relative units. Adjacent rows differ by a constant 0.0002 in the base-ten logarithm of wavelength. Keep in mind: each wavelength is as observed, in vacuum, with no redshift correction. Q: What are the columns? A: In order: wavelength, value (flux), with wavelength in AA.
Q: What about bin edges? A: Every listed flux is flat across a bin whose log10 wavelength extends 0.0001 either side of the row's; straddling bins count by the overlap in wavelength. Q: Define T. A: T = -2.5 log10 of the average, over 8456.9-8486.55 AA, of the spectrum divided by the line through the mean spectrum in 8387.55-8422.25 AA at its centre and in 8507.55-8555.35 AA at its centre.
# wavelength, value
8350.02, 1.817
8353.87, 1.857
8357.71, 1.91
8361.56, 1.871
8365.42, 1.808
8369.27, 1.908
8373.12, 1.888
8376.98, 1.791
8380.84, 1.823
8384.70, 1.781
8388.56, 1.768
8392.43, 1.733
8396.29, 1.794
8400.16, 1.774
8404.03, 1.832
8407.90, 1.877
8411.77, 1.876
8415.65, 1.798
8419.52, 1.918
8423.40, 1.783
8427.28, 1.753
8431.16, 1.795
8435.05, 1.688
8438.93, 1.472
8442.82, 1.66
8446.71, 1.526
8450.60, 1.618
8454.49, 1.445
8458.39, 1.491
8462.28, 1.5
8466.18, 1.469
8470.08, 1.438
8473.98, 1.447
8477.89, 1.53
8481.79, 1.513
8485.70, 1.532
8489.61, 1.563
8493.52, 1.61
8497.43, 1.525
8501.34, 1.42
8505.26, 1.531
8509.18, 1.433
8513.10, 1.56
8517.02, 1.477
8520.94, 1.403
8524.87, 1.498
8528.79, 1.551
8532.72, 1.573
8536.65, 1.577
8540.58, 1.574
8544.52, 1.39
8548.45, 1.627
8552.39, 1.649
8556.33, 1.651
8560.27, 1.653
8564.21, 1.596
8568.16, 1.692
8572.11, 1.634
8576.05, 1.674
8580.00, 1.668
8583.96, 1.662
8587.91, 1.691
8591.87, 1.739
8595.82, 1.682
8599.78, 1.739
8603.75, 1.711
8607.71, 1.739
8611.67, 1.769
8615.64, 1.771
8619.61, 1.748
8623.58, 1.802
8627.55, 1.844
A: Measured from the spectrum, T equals 0.122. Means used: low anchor 1.82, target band 1.49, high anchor 1.53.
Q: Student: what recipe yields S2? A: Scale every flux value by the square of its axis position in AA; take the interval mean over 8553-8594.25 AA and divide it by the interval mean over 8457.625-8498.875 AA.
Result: 1.13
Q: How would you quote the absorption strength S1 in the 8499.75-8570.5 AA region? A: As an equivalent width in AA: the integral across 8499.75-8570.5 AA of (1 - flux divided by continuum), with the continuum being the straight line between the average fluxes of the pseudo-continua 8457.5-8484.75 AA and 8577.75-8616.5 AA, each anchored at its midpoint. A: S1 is 2.39 AA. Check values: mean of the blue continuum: 1.49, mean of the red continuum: 1.72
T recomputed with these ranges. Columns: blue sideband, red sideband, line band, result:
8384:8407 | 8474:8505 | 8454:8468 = 0.09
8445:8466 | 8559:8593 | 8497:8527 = 0.07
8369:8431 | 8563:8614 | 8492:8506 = 0.16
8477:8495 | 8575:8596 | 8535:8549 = 0.06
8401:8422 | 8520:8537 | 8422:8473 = 0.11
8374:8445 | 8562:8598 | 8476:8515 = 0.13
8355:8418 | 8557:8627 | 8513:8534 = 0.16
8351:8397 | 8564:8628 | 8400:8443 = 0.02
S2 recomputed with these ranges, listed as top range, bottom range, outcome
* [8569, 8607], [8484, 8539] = 1.13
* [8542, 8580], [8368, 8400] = 0.94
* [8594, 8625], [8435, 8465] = 1.18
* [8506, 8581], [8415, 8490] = 1.01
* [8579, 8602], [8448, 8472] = 1.17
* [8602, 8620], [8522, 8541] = 1.15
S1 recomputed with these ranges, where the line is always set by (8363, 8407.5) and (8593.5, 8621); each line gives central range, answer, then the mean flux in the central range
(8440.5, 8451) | 1.16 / 1.59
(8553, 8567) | 0.92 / 1.64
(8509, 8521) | 1.93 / 1.48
